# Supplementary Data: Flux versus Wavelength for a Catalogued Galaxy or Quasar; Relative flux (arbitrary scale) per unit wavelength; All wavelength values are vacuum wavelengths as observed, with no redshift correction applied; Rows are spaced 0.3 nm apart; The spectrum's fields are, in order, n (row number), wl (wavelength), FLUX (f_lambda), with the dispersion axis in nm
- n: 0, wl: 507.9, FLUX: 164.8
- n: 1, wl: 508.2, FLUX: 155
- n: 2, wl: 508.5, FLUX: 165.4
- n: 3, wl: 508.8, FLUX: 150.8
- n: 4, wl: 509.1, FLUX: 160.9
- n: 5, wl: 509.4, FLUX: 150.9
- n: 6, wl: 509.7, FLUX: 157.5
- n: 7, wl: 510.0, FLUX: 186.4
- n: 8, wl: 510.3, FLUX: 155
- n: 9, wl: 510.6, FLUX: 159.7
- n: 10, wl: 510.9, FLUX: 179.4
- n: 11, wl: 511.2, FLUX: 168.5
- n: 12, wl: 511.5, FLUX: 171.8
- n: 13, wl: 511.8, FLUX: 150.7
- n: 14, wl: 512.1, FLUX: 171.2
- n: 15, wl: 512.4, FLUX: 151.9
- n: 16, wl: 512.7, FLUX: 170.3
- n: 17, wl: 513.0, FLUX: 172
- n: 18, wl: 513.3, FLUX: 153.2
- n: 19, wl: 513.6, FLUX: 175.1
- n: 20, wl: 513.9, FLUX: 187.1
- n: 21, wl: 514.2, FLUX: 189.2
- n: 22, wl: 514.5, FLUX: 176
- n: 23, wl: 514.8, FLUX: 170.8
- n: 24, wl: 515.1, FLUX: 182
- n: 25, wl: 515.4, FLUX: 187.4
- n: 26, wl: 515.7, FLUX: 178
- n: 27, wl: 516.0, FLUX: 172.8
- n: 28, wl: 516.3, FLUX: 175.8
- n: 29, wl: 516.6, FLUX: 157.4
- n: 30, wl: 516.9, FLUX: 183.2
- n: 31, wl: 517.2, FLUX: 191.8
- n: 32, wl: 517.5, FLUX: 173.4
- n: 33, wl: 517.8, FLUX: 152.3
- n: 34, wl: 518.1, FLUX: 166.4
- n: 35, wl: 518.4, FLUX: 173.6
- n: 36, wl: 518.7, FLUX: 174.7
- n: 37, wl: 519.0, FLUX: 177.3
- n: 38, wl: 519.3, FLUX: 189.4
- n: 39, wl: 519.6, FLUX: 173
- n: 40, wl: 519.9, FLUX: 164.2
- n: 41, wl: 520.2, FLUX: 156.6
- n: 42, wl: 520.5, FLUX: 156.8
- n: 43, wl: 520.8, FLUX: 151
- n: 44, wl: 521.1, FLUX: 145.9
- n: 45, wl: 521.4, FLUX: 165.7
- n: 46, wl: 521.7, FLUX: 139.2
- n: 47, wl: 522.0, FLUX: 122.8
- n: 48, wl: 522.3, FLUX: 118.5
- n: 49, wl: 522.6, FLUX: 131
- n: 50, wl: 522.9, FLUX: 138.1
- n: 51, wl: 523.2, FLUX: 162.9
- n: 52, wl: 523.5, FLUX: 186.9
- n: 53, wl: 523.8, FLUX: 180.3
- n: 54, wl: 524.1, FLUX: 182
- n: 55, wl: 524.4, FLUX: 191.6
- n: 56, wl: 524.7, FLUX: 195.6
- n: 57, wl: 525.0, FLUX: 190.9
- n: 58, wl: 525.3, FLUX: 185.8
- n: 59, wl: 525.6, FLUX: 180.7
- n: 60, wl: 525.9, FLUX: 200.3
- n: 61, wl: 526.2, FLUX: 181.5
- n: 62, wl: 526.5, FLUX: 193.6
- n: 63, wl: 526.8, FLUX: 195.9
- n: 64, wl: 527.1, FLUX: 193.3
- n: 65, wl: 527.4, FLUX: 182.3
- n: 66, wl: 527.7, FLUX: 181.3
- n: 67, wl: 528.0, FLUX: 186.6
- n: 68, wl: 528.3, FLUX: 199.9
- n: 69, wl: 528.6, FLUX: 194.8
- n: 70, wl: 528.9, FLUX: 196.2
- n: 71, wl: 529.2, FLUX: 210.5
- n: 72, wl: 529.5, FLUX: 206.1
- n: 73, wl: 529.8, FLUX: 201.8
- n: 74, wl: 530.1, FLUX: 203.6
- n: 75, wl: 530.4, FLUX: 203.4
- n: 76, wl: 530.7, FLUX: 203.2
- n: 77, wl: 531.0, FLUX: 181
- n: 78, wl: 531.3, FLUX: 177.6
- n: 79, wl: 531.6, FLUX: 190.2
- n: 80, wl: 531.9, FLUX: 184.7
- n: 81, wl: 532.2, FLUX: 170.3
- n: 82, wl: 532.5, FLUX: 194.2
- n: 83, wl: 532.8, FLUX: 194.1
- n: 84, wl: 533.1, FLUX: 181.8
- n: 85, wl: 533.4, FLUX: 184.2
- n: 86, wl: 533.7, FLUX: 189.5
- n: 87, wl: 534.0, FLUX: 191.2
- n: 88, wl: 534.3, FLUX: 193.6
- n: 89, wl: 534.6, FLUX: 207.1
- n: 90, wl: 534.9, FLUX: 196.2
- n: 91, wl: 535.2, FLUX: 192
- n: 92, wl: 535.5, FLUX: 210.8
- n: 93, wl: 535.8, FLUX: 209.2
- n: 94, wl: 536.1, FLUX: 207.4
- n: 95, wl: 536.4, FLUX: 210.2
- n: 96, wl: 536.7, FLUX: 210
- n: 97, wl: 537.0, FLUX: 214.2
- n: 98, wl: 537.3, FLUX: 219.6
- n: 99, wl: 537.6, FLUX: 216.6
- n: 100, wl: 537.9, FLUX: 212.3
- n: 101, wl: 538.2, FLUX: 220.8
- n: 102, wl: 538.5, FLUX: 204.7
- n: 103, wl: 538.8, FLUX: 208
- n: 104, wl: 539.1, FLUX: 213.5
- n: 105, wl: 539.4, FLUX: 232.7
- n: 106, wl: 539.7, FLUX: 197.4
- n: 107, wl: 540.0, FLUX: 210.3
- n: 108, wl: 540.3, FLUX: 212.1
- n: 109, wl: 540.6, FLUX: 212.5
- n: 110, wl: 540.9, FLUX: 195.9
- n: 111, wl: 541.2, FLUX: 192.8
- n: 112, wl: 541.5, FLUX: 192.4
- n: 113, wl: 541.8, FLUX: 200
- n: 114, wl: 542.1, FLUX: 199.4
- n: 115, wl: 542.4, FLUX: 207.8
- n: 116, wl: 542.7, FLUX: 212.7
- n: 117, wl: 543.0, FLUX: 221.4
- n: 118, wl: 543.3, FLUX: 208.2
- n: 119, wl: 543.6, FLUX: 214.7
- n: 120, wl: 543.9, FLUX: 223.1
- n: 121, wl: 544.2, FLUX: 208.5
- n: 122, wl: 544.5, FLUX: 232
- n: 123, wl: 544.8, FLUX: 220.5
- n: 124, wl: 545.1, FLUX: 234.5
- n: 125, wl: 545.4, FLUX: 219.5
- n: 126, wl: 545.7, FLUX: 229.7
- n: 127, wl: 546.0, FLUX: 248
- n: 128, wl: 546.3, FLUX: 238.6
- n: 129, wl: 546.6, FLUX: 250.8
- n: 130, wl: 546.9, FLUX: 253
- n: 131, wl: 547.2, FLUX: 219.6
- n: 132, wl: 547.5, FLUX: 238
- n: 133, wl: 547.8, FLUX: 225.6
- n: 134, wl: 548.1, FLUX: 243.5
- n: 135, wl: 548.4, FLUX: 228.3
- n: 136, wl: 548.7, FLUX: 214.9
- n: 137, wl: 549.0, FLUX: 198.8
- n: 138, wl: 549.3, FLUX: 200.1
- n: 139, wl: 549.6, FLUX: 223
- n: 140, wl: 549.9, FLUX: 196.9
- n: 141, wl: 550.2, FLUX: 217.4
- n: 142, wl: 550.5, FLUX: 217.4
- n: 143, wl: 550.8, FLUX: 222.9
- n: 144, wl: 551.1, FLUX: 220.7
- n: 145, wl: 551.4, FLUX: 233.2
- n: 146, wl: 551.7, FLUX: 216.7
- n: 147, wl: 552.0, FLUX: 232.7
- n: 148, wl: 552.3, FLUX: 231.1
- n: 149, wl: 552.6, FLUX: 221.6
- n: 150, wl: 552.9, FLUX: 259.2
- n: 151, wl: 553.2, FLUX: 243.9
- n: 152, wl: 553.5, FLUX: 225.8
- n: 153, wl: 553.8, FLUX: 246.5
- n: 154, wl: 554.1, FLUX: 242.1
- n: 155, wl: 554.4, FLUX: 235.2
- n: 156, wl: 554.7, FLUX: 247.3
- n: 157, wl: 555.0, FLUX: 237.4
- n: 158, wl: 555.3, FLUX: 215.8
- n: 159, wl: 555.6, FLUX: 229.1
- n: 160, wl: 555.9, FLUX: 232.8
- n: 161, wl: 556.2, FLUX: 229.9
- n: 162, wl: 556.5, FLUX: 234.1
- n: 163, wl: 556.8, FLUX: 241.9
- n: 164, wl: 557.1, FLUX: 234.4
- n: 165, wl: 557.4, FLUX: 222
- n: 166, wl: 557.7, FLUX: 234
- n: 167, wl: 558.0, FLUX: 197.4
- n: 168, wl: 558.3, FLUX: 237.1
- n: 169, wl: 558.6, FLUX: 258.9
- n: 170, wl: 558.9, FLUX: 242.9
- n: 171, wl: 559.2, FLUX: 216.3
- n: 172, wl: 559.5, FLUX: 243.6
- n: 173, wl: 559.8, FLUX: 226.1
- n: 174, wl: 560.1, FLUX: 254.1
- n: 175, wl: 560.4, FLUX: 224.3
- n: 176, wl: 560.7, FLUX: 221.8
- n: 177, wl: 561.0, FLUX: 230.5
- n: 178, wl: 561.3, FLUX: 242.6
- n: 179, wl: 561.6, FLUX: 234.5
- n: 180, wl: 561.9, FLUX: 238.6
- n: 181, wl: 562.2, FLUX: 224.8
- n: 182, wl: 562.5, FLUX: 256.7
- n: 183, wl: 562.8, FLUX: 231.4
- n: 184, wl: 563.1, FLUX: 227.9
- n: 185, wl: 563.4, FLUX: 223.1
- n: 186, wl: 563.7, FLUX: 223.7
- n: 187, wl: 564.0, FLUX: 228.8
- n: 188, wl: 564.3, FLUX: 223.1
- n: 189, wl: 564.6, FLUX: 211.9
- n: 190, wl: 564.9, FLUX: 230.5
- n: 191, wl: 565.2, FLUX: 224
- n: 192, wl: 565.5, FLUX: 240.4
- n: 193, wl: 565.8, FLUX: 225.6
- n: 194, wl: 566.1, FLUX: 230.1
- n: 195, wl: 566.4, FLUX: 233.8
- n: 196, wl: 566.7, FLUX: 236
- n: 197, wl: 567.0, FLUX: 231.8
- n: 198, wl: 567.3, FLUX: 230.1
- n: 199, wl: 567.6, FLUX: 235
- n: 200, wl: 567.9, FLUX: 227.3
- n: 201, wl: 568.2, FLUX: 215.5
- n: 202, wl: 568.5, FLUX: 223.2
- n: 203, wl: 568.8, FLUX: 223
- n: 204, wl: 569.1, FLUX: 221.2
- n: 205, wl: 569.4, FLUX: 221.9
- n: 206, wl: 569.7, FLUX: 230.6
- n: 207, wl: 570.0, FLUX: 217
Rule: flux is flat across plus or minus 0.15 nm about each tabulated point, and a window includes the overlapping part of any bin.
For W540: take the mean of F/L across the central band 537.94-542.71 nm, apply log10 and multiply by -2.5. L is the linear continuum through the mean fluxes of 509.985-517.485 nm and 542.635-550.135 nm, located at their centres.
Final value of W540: 0.04 mag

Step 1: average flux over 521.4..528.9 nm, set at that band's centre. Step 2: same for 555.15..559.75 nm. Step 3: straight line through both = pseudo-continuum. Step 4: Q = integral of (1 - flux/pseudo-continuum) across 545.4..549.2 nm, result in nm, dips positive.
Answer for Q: -0.32 nm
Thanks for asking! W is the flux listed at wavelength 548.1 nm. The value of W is 243.5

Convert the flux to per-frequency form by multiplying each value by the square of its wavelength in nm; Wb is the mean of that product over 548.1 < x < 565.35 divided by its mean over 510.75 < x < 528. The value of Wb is 1.54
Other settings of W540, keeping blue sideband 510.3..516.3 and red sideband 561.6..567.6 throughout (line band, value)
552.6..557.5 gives -0.078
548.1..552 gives -0.019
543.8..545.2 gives -0.081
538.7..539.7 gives -0.074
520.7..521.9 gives 0.208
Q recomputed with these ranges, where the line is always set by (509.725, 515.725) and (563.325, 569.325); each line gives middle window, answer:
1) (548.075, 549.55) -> -0.05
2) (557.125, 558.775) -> -0.09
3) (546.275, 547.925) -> -0.25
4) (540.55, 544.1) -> -0.08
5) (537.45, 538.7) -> -0.10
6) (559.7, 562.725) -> -0.19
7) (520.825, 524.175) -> 0.56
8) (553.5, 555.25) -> -0.20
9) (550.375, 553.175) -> -0.23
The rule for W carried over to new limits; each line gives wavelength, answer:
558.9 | 242.9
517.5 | 173.4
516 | 172.8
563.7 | 223.7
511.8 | 150.7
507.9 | 164.8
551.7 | 216.7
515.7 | 178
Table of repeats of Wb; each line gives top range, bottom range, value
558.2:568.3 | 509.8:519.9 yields 1.61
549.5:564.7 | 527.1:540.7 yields 1.25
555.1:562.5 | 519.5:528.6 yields 1.54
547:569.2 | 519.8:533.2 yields 1.44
